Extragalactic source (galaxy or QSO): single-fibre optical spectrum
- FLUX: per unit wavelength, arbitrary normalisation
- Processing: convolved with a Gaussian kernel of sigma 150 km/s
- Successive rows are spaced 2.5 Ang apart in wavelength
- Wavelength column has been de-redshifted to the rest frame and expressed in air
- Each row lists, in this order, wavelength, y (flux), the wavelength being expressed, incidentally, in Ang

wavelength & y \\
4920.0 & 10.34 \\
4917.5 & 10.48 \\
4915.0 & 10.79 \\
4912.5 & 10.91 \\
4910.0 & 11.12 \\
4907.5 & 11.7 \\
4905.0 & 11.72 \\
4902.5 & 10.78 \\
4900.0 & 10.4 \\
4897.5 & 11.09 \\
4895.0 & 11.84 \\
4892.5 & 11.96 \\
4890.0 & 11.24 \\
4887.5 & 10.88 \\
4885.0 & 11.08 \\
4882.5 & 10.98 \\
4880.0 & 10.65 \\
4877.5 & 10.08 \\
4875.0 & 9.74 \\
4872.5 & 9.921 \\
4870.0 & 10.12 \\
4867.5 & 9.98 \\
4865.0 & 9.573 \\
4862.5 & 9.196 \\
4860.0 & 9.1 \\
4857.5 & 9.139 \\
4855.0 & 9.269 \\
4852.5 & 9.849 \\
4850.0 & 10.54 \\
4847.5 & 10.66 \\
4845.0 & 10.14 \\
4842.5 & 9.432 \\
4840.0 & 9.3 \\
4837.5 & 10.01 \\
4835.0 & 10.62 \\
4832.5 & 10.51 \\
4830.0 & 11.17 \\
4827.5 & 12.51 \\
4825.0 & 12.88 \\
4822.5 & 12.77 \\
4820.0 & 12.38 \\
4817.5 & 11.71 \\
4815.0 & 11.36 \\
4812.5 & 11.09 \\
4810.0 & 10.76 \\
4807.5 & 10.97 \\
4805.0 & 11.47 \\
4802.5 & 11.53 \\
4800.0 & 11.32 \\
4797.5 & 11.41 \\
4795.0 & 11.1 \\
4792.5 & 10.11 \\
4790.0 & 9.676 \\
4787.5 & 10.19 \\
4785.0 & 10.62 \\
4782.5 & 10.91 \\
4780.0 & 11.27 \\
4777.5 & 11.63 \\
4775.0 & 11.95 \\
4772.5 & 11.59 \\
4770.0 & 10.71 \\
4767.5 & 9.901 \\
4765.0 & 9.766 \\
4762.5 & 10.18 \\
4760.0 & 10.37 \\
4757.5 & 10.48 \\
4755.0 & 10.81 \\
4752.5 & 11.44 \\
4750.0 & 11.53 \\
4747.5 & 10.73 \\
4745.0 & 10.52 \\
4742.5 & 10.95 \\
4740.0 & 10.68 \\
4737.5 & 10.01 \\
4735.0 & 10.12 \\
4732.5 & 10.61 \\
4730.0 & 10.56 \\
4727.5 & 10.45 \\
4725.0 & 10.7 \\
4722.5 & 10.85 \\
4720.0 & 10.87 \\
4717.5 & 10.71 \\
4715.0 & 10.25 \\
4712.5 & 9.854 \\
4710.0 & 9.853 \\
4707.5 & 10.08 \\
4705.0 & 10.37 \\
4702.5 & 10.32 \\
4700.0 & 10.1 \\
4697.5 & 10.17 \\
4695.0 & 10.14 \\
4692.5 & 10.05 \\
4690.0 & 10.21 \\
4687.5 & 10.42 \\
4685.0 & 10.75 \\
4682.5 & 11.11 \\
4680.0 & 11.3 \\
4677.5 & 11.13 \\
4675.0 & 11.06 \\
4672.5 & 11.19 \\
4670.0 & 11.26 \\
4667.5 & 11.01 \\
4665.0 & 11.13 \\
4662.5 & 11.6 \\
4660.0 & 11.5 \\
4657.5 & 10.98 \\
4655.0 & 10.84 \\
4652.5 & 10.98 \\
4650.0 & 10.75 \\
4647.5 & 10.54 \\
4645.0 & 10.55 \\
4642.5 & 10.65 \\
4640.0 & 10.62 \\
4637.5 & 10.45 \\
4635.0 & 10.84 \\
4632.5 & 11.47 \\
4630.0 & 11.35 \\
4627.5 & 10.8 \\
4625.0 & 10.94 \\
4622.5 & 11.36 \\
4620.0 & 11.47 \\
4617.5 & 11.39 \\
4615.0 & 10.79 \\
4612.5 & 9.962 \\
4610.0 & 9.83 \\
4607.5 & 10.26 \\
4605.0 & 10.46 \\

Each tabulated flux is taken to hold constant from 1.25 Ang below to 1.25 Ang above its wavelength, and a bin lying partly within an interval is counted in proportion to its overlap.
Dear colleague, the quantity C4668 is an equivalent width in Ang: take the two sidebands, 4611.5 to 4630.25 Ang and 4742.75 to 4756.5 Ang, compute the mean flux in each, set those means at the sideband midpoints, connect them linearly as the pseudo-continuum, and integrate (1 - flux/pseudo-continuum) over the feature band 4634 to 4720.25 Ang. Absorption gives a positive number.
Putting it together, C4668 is 2.6 Ang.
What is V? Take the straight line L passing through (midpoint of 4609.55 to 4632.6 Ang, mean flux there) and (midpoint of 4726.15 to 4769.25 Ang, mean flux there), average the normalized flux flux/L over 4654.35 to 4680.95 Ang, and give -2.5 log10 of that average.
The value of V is -0.039 mag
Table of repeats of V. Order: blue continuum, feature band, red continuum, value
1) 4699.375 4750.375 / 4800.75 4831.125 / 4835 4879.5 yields -0.170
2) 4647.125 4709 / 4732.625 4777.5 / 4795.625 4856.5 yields 0.016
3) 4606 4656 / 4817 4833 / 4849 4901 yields -0.161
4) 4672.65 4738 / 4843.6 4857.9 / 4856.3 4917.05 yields 0.062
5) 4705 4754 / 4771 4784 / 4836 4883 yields -0.113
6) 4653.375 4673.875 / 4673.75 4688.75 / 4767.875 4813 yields 0.019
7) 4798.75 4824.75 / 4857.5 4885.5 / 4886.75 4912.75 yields 0.142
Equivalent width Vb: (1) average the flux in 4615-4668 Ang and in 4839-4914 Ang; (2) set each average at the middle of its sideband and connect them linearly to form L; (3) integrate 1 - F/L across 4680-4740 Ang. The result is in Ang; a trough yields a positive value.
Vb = 2.4 Ang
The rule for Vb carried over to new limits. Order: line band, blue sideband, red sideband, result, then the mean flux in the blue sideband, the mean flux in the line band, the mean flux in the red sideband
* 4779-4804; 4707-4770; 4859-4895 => -0.9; 10.5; 10.8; 10.4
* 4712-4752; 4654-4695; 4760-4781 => 1.0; 10.9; 10.6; 10.8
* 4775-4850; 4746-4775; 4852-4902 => -3.4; 10.7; 11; 10.3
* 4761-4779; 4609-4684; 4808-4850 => 0.3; 11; 10.8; 11.1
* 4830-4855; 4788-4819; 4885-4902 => 2.2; 11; 10.1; 11.2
